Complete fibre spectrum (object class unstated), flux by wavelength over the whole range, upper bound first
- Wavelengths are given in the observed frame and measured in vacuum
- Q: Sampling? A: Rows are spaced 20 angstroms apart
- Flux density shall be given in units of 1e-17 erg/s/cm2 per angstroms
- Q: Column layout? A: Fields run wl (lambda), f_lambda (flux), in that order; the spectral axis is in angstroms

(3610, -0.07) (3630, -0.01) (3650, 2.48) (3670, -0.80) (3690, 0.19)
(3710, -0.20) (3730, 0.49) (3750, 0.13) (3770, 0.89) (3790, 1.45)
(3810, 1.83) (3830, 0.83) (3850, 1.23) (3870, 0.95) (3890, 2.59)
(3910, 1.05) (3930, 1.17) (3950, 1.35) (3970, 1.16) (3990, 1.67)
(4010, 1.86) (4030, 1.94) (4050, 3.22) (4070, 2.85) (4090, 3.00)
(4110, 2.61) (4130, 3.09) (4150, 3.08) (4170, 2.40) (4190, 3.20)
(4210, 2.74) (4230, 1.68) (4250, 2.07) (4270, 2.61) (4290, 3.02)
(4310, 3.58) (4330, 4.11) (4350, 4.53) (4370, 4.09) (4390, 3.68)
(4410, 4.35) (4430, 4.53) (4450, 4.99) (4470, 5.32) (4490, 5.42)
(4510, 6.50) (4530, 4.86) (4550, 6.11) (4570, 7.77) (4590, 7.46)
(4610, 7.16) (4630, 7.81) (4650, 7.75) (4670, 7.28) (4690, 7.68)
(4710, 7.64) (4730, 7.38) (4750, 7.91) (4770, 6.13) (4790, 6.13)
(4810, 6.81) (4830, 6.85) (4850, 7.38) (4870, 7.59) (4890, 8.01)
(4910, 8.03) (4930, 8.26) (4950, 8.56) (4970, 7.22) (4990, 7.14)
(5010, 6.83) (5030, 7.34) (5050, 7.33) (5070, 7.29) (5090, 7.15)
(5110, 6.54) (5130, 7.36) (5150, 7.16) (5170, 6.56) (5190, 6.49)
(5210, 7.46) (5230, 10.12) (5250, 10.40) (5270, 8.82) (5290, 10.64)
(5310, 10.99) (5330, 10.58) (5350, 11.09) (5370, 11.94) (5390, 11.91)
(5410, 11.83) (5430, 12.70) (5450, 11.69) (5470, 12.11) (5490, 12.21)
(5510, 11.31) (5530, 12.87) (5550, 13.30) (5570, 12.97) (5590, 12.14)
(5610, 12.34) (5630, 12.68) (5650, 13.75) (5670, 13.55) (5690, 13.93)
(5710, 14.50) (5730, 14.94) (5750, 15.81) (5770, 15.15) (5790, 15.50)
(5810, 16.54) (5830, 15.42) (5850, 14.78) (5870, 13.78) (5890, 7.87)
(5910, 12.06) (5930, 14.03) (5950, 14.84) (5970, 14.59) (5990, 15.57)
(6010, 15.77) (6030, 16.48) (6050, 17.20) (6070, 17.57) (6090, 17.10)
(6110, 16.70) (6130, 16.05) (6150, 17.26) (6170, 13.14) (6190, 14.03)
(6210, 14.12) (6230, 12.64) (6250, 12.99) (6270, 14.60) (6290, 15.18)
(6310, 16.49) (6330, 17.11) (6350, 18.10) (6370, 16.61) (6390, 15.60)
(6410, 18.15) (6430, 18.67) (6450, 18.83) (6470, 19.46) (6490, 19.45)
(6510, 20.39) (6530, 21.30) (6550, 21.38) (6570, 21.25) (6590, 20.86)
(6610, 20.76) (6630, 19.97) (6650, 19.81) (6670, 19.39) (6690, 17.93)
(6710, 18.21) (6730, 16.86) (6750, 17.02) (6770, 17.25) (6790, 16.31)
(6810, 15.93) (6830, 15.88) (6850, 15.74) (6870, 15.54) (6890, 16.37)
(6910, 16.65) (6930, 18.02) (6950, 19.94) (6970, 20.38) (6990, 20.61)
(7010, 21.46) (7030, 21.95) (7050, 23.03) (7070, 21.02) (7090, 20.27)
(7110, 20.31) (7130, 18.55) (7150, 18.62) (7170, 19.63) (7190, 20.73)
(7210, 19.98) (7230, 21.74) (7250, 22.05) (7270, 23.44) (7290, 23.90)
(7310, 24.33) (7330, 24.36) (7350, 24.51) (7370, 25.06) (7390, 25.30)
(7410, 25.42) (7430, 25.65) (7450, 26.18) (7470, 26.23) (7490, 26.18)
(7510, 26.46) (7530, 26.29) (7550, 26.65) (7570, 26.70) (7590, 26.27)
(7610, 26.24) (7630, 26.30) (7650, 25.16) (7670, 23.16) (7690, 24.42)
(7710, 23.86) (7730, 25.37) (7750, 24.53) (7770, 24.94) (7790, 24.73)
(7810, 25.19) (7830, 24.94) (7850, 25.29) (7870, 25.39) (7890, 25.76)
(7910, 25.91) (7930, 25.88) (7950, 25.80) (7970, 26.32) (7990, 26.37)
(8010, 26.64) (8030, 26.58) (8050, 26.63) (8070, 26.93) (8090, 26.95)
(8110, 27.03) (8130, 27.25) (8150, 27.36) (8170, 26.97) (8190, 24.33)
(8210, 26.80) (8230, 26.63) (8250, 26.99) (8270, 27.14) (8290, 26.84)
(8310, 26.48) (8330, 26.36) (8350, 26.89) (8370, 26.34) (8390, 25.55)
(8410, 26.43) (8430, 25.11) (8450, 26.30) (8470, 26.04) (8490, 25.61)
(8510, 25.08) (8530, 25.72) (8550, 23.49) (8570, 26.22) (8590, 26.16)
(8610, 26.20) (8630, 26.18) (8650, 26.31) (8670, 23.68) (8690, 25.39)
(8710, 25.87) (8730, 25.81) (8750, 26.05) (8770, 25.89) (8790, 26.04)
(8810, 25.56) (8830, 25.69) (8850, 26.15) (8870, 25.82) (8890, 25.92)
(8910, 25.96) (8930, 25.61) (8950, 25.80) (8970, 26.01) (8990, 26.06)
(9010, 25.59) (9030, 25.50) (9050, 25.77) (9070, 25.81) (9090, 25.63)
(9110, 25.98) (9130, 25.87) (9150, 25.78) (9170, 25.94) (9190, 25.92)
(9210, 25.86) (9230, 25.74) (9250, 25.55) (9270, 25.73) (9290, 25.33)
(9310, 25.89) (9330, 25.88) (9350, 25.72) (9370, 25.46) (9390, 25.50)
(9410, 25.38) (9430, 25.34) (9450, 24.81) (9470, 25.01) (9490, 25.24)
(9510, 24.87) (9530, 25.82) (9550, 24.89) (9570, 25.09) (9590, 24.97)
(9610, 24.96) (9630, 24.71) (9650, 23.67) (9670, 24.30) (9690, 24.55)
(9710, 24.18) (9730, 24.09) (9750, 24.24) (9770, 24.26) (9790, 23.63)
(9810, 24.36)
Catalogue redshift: 0.000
